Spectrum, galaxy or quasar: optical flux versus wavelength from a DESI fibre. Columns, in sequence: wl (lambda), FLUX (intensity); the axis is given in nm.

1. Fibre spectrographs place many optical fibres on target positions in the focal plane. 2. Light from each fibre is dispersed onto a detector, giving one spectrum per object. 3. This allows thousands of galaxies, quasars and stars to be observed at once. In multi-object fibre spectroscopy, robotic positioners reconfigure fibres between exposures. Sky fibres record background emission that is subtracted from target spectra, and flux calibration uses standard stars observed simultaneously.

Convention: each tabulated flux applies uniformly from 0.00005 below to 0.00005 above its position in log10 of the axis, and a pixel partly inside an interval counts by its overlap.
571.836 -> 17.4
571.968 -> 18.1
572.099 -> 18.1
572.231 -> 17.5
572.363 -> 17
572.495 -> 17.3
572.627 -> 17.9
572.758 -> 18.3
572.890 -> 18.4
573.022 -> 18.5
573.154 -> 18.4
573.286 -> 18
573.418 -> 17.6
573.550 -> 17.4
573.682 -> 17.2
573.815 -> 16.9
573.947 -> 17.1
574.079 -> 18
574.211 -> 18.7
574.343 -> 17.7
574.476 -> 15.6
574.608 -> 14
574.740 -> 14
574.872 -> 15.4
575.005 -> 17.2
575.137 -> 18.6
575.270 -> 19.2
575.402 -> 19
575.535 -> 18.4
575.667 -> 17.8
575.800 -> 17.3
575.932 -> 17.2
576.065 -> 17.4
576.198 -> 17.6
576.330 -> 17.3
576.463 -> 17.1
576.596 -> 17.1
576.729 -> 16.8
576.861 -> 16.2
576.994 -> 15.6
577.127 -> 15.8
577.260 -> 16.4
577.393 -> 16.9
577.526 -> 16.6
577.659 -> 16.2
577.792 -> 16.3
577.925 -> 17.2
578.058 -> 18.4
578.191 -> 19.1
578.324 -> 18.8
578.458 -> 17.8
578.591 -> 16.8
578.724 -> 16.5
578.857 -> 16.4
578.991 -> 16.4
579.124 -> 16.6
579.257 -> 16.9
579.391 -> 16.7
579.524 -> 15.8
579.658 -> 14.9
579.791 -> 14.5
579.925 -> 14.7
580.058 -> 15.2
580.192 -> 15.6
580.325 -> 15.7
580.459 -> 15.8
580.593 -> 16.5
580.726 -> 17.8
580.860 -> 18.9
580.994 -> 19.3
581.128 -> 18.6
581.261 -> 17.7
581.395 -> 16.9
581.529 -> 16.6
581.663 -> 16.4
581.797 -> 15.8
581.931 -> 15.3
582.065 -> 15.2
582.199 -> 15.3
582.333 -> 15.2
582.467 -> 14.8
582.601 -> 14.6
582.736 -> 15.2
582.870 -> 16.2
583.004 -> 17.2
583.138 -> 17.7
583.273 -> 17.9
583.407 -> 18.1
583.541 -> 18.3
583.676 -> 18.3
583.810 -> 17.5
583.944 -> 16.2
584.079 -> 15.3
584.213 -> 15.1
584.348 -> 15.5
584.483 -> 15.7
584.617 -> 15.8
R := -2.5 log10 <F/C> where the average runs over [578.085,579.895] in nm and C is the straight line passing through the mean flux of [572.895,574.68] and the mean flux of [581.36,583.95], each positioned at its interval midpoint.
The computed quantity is 0.01 mag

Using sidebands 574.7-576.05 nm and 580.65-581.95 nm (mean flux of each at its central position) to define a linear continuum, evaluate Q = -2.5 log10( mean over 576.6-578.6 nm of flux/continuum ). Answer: 0.028 mag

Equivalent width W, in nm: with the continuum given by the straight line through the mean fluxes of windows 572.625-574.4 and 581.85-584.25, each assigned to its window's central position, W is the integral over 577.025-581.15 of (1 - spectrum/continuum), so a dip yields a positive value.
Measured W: 0.06 nm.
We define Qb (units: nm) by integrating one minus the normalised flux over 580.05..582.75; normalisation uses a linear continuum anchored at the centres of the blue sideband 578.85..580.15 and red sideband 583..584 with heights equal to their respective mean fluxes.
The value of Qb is 0.05 nm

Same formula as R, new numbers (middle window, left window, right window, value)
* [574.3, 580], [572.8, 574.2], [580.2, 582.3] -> 0.03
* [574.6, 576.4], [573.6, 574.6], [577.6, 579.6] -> -0.01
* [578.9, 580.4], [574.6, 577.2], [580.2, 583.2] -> 0.06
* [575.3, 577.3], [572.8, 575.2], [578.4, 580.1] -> -0.03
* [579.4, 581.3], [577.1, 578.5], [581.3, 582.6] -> -0.01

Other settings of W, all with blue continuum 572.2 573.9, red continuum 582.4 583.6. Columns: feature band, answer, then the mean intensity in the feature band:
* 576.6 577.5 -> 0.05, 16.4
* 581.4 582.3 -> 0.05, 15.8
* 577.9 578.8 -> -0.03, 17.8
